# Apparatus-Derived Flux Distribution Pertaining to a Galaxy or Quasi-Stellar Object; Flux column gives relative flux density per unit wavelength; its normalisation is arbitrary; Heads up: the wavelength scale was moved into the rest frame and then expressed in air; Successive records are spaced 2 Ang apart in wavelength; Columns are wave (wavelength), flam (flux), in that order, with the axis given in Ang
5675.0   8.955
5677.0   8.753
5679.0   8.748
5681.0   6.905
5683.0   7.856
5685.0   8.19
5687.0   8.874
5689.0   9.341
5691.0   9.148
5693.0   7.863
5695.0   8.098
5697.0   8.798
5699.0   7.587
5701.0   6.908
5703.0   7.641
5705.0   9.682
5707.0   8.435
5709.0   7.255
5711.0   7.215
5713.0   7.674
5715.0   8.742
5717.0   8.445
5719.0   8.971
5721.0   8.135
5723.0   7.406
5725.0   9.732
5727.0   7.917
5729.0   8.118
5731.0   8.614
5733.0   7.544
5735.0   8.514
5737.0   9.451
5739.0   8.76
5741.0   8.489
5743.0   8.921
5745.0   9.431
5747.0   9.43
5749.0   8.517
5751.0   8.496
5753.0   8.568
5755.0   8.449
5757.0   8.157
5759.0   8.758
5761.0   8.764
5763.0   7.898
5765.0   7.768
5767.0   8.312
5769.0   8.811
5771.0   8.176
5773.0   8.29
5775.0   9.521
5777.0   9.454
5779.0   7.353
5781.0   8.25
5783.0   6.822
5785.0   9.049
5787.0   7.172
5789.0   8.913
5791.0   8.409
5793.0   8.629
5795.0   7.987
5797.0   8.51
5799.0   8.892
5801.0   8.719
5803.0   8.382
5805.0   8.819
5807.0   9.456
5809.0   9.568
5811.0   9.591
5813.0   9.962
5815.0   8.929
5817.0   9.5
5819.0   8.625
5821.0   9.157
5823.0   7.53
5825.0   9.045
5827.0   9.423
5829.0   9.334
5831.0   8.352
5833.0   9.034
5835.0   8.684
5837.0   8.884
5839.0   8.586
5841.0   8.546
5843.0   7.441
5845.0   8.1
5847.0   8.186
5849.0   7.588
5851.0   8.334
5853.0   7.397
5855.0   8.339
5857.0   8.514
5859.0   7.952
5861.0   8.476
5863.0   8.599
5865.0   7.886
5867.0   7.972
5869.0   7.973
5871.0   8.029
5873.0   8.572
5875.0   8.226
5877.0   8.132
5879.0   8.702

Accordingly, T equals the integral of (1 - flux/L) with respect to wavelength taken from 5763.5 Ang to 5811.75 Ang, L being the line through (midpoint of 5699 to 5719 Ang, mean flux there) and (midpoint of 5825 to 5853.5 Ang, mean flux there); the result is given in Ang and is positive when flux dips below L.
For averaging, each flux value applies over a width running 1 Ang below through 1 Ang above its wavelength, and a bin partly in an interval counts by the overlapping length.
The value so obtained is -1.4 Ang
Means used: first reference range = 8.03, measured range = 8.52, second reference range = 8.46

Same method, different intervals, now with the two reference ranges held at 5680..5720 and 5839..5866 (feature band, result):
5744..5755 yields -0.9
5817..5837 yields -1.7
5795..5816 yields -2.3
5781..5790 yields 0.1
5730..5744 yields -0.8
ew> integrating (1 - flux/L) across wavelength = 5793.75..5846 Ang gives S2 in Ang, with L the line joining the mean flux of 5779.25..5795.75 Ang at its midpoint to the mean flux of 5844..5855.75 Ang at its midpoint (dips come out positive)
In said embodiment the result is -4.9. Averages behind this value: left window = 8.12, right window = 7.98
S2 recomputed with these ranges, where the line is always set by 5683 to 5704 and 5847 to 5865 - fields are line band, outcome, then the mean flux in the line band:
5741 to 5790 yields -1.70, 8.47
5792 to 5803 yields -0.49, 8.53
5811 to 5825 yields -1.45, 9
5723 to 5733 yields -0.20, 8.37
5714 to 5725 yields -0.34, 8.47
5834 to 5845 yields -0.34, 8.4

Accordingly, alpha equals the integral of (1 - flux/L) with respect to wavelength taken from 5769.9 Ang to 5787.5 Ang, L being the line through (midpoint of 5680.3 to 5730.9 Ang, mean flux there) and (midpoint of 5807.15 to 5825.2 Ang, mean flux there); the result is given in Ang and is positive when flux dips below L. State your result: 1.1 Ang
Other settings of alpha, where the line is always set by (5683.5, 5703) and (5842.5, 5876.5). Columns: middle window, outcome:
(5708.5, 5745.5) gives -0.7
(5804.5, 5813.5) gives -1.5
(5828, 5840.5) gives -1.0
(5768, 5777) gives -0.7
